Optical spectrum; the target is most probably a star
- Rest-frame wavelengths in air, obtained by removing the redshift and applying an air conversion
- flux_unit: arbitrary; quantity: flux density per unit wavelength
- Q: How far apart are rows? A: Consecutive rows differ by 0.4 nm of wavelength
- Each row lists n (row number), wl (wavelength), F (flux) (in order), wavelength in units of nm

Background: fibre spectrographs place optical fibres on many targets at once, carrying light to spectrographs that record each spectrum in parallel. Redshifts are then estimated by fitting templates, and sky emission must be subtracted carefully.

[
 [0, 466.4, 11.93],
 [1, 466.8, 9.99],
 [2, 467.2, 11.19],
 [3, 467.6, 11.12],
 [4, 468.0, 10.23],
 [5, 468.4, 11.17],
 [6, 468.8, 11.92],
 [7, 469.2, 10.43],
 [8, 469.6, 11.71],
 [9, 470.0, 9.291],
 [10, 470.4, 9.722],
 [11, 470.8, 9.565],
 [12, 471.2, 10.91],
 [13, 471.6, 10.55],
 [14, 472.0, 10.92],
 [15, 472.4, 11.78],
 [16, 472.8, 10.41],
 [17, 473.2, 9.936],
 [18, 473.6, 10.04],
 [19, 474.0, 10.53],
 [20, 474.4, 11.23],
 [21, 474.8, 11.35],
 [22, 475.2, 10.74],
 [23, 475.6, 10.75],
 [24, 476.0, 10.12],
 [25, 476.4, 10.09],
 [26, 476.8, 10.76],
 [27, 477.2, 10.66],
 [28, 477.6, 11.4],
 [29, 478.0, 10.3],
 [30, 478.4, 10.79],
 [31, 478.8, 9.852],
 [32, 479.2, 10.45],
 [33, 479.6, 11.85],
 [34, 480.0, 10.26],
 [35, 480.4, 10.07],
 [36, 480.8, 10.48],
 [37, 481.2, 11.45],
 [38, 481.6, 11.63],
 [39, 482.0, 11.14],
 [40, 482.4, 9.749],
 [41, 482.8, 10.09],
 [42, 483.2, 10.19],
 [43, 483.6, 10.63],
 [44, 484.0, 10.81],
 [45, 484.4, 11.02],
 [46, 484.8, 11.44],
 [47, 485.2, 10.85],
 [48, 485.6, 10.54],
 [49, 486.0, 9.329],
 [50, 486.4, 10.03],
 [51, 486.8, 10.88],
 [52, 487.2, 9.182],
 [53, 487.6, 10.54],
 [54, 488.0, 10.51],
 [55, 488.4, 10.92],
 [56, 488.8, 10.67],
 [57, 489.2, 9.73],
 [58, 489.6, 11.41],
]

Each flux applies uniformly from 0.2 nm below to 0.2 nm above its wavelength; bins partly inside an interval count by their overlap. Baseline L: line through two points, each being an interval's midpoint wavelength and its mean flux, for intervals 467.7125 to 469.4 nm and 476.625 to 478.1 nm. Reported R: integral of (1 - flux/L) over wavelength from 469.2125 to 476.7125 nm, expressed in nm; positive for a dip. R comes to 0.236 nm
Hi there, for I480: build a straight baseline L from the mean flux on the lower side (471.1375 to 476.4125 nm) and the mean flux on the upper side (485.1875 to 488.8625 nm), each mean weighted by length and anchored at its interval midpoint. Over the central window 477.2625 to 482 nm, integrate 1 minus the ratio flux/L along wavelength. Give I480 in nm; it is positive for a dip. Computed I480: -0.12 nm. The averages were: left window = 10.7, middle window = 10.8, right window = 10.3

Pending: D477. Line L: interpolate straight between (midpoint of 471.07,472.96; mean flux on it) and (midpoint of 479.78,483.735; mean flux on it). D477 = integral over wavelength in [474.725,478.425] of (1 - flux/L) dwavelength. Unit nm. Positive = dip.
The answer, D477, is 0.031 nm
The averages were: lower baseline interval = 10.9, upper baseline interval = 10.6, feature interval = 10.7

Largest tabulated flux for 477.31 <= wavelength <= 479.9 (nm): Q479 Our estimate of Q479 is 11.85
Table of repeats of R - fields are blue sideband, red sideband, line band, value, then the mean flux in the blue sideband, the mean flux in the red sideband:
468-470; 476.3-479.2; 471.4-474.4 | 0.046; 11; 10.6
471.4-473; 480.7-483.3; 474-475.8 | -0.018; 10.9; 10.7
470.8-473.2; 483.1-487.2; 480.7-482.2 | -0.092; 10.7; 10.5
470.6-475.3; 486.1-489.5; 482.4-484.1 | 0.015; 10.7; 10.3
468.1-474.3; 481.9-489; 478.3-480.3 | -0.016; 10.6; 10.5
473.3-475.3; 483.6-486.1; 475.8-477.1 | 0.047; 10.7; 10.7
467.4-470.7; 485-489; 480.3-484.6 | -0.102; 10.7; 10.3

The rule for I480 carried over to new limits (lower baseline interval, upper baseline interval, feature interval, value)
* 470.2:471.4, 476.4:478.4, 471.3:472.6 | -0.11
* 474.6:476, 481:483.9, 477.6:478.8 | 0.02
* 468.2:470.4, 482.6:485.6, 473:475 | 0.03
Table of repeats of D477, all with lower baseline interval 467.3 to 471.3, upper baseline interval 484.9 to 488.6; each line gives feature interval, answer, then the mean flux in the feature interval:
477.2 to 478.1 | -0.033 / 10.9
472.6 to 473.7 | 0.043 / 10.1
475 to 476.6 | 0.013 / 10.4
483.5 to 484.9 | -0.079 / 11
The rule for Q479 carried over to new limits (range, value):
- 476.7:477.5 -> 10.76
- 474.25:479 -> 11.4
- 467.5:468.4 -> 11.17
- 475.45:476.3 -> 10.75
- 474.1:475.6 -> 11.35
